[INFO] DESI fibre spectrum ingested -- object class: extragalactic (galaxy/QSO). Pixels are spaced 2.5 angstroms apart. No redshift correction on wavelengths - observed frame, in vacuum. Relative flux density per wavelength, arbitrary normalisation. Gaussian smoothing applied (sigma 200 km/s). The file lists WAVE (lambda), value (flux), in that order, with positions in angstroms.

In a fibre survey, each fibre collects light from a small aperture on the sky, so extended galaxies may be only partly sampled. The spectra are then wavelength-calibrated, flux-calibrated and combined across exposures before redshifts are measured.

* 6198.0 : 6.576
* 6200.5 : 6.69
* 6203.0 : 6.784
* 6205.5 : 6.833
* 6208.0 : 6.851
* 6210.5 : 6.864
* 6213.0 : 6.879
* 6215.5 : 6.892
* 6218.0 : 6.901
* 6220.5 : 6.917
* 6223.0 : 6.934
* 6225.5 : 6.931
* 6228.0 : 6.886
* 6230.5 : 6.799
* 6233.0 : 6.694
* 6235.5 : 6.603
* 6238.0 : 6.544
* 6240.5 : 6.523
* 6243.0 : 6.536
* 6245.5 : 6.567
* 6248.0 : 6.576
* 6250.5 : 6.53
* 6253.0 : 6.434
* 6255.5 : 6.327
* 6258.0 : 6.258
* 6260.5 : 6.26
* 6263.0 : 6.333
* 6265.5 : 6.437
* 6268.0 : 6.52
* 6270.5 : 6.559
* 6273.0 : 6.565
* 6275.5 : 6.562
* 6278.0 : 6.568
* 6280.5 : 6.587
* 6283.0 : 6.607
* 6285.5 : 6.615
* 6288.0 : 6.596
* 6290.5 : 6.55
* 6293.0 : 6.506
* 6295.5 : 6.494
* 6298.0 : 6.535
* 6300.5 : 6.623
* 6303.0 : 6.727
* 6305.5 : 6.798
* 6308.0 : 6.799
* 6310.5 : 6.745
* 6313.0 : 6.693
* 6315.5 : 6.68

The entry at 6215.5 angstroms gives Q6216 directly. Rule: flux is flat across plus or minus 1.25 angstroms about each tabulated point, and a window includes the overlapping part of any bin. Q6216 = 6.892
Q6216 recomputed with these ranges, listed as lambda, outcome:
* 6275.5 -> 6.562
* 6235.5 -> 6.603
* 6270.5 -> 6.559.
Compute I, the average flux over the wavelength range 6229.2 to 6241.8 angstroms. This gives 6.63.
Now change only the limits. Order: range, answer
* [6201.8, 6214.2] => 6.84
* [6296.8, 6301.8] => 6.58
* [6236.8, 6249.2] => 6.55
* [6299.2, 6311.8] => 6.74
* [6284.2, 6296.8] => 6.55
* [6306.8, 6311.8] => 6.77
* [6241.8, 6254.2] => 6.53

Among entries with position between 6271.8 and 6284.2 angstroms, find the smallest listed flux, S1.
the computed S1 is 6.562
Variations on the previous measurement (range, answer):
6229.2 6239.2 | 6.544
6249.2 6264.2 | 6.258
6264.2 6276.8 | 6.437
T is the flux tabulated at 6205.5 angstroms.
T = 6.833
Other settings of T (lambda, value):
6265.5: 6.437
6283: 6.607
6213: 6.879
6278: 6.568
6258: 6.258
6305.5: 6.798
